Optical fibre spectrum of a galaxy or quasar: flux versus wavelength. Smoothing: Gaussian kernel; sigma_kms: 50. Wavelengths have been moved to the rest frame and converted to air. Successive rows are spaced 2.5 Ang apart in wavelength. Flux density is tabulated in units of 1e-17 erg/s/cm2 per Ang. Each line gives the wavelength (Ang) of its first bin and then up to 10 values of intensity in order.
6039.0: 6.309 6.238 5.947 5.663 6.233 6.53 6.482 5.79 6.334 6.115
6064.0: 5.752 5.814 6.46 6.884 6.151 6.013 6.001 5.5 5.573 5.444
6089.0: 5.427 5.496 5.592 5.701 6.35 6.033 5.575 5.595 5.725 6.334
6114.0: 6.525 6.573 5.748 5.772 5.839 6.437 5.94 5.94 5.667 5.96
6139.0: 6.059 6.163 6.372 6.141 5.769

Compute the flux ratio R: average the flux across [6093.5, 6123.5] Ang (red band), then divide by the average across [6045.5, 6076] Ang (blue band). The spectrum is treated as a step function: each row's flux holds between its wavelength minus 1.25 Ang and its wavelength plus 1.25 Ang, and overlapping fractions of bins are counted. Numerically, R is 1.0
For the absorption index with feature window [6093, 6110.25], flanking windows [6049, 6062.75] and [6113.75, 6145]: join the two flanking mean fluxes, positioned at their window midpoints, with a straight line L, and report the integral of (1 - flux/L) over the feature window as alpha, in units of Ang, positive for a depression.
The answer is 0.9 Ang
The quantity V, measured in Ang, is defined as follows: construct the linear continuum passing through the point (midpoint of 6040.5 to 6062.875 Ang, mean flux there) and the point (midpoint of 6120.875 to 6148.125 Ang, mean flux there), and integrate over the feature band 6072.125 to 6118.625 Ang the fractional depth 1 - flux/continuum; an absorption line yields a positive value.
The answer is 1.6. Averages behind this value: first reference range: 6.14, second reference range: 6.03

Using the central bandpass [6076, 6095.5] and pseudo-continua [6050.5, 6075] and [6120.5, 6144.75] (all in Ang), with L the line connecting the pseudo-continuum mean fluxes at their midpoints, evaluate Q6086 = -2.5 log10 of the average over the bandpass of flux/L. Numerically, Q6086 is 0.10 mag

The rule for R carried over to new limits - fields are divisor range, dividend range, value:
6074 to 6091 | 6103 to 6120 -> 1.06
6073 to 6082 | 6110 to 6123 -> 1.04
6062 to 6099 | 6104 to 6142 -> 1.02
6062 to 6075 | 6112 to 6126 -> 0.99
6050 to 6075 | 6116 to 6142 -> 0.96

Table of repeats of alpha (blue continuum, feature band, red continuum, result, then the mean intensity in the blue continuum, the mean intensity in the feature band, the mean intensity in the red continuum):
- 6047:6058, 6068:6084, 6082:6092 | -1.1 Ang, 6.22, 6.12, 5.49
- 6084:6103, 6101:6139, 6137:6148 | -0.2 Ang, 5.71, 5.98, 6.16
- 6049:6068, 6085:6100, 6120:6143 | 1.0 Ang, 6.13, 5.66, 5.98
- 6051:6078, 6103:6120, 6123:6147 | 0.2 Ang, 6.2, 6.02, 6.05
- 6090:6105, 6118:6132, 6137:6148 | 0.2 Ang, 5.79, 5.95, 6.16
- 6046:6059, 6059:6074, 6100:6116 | -0.2 Ang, 6.19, 6.21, 6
